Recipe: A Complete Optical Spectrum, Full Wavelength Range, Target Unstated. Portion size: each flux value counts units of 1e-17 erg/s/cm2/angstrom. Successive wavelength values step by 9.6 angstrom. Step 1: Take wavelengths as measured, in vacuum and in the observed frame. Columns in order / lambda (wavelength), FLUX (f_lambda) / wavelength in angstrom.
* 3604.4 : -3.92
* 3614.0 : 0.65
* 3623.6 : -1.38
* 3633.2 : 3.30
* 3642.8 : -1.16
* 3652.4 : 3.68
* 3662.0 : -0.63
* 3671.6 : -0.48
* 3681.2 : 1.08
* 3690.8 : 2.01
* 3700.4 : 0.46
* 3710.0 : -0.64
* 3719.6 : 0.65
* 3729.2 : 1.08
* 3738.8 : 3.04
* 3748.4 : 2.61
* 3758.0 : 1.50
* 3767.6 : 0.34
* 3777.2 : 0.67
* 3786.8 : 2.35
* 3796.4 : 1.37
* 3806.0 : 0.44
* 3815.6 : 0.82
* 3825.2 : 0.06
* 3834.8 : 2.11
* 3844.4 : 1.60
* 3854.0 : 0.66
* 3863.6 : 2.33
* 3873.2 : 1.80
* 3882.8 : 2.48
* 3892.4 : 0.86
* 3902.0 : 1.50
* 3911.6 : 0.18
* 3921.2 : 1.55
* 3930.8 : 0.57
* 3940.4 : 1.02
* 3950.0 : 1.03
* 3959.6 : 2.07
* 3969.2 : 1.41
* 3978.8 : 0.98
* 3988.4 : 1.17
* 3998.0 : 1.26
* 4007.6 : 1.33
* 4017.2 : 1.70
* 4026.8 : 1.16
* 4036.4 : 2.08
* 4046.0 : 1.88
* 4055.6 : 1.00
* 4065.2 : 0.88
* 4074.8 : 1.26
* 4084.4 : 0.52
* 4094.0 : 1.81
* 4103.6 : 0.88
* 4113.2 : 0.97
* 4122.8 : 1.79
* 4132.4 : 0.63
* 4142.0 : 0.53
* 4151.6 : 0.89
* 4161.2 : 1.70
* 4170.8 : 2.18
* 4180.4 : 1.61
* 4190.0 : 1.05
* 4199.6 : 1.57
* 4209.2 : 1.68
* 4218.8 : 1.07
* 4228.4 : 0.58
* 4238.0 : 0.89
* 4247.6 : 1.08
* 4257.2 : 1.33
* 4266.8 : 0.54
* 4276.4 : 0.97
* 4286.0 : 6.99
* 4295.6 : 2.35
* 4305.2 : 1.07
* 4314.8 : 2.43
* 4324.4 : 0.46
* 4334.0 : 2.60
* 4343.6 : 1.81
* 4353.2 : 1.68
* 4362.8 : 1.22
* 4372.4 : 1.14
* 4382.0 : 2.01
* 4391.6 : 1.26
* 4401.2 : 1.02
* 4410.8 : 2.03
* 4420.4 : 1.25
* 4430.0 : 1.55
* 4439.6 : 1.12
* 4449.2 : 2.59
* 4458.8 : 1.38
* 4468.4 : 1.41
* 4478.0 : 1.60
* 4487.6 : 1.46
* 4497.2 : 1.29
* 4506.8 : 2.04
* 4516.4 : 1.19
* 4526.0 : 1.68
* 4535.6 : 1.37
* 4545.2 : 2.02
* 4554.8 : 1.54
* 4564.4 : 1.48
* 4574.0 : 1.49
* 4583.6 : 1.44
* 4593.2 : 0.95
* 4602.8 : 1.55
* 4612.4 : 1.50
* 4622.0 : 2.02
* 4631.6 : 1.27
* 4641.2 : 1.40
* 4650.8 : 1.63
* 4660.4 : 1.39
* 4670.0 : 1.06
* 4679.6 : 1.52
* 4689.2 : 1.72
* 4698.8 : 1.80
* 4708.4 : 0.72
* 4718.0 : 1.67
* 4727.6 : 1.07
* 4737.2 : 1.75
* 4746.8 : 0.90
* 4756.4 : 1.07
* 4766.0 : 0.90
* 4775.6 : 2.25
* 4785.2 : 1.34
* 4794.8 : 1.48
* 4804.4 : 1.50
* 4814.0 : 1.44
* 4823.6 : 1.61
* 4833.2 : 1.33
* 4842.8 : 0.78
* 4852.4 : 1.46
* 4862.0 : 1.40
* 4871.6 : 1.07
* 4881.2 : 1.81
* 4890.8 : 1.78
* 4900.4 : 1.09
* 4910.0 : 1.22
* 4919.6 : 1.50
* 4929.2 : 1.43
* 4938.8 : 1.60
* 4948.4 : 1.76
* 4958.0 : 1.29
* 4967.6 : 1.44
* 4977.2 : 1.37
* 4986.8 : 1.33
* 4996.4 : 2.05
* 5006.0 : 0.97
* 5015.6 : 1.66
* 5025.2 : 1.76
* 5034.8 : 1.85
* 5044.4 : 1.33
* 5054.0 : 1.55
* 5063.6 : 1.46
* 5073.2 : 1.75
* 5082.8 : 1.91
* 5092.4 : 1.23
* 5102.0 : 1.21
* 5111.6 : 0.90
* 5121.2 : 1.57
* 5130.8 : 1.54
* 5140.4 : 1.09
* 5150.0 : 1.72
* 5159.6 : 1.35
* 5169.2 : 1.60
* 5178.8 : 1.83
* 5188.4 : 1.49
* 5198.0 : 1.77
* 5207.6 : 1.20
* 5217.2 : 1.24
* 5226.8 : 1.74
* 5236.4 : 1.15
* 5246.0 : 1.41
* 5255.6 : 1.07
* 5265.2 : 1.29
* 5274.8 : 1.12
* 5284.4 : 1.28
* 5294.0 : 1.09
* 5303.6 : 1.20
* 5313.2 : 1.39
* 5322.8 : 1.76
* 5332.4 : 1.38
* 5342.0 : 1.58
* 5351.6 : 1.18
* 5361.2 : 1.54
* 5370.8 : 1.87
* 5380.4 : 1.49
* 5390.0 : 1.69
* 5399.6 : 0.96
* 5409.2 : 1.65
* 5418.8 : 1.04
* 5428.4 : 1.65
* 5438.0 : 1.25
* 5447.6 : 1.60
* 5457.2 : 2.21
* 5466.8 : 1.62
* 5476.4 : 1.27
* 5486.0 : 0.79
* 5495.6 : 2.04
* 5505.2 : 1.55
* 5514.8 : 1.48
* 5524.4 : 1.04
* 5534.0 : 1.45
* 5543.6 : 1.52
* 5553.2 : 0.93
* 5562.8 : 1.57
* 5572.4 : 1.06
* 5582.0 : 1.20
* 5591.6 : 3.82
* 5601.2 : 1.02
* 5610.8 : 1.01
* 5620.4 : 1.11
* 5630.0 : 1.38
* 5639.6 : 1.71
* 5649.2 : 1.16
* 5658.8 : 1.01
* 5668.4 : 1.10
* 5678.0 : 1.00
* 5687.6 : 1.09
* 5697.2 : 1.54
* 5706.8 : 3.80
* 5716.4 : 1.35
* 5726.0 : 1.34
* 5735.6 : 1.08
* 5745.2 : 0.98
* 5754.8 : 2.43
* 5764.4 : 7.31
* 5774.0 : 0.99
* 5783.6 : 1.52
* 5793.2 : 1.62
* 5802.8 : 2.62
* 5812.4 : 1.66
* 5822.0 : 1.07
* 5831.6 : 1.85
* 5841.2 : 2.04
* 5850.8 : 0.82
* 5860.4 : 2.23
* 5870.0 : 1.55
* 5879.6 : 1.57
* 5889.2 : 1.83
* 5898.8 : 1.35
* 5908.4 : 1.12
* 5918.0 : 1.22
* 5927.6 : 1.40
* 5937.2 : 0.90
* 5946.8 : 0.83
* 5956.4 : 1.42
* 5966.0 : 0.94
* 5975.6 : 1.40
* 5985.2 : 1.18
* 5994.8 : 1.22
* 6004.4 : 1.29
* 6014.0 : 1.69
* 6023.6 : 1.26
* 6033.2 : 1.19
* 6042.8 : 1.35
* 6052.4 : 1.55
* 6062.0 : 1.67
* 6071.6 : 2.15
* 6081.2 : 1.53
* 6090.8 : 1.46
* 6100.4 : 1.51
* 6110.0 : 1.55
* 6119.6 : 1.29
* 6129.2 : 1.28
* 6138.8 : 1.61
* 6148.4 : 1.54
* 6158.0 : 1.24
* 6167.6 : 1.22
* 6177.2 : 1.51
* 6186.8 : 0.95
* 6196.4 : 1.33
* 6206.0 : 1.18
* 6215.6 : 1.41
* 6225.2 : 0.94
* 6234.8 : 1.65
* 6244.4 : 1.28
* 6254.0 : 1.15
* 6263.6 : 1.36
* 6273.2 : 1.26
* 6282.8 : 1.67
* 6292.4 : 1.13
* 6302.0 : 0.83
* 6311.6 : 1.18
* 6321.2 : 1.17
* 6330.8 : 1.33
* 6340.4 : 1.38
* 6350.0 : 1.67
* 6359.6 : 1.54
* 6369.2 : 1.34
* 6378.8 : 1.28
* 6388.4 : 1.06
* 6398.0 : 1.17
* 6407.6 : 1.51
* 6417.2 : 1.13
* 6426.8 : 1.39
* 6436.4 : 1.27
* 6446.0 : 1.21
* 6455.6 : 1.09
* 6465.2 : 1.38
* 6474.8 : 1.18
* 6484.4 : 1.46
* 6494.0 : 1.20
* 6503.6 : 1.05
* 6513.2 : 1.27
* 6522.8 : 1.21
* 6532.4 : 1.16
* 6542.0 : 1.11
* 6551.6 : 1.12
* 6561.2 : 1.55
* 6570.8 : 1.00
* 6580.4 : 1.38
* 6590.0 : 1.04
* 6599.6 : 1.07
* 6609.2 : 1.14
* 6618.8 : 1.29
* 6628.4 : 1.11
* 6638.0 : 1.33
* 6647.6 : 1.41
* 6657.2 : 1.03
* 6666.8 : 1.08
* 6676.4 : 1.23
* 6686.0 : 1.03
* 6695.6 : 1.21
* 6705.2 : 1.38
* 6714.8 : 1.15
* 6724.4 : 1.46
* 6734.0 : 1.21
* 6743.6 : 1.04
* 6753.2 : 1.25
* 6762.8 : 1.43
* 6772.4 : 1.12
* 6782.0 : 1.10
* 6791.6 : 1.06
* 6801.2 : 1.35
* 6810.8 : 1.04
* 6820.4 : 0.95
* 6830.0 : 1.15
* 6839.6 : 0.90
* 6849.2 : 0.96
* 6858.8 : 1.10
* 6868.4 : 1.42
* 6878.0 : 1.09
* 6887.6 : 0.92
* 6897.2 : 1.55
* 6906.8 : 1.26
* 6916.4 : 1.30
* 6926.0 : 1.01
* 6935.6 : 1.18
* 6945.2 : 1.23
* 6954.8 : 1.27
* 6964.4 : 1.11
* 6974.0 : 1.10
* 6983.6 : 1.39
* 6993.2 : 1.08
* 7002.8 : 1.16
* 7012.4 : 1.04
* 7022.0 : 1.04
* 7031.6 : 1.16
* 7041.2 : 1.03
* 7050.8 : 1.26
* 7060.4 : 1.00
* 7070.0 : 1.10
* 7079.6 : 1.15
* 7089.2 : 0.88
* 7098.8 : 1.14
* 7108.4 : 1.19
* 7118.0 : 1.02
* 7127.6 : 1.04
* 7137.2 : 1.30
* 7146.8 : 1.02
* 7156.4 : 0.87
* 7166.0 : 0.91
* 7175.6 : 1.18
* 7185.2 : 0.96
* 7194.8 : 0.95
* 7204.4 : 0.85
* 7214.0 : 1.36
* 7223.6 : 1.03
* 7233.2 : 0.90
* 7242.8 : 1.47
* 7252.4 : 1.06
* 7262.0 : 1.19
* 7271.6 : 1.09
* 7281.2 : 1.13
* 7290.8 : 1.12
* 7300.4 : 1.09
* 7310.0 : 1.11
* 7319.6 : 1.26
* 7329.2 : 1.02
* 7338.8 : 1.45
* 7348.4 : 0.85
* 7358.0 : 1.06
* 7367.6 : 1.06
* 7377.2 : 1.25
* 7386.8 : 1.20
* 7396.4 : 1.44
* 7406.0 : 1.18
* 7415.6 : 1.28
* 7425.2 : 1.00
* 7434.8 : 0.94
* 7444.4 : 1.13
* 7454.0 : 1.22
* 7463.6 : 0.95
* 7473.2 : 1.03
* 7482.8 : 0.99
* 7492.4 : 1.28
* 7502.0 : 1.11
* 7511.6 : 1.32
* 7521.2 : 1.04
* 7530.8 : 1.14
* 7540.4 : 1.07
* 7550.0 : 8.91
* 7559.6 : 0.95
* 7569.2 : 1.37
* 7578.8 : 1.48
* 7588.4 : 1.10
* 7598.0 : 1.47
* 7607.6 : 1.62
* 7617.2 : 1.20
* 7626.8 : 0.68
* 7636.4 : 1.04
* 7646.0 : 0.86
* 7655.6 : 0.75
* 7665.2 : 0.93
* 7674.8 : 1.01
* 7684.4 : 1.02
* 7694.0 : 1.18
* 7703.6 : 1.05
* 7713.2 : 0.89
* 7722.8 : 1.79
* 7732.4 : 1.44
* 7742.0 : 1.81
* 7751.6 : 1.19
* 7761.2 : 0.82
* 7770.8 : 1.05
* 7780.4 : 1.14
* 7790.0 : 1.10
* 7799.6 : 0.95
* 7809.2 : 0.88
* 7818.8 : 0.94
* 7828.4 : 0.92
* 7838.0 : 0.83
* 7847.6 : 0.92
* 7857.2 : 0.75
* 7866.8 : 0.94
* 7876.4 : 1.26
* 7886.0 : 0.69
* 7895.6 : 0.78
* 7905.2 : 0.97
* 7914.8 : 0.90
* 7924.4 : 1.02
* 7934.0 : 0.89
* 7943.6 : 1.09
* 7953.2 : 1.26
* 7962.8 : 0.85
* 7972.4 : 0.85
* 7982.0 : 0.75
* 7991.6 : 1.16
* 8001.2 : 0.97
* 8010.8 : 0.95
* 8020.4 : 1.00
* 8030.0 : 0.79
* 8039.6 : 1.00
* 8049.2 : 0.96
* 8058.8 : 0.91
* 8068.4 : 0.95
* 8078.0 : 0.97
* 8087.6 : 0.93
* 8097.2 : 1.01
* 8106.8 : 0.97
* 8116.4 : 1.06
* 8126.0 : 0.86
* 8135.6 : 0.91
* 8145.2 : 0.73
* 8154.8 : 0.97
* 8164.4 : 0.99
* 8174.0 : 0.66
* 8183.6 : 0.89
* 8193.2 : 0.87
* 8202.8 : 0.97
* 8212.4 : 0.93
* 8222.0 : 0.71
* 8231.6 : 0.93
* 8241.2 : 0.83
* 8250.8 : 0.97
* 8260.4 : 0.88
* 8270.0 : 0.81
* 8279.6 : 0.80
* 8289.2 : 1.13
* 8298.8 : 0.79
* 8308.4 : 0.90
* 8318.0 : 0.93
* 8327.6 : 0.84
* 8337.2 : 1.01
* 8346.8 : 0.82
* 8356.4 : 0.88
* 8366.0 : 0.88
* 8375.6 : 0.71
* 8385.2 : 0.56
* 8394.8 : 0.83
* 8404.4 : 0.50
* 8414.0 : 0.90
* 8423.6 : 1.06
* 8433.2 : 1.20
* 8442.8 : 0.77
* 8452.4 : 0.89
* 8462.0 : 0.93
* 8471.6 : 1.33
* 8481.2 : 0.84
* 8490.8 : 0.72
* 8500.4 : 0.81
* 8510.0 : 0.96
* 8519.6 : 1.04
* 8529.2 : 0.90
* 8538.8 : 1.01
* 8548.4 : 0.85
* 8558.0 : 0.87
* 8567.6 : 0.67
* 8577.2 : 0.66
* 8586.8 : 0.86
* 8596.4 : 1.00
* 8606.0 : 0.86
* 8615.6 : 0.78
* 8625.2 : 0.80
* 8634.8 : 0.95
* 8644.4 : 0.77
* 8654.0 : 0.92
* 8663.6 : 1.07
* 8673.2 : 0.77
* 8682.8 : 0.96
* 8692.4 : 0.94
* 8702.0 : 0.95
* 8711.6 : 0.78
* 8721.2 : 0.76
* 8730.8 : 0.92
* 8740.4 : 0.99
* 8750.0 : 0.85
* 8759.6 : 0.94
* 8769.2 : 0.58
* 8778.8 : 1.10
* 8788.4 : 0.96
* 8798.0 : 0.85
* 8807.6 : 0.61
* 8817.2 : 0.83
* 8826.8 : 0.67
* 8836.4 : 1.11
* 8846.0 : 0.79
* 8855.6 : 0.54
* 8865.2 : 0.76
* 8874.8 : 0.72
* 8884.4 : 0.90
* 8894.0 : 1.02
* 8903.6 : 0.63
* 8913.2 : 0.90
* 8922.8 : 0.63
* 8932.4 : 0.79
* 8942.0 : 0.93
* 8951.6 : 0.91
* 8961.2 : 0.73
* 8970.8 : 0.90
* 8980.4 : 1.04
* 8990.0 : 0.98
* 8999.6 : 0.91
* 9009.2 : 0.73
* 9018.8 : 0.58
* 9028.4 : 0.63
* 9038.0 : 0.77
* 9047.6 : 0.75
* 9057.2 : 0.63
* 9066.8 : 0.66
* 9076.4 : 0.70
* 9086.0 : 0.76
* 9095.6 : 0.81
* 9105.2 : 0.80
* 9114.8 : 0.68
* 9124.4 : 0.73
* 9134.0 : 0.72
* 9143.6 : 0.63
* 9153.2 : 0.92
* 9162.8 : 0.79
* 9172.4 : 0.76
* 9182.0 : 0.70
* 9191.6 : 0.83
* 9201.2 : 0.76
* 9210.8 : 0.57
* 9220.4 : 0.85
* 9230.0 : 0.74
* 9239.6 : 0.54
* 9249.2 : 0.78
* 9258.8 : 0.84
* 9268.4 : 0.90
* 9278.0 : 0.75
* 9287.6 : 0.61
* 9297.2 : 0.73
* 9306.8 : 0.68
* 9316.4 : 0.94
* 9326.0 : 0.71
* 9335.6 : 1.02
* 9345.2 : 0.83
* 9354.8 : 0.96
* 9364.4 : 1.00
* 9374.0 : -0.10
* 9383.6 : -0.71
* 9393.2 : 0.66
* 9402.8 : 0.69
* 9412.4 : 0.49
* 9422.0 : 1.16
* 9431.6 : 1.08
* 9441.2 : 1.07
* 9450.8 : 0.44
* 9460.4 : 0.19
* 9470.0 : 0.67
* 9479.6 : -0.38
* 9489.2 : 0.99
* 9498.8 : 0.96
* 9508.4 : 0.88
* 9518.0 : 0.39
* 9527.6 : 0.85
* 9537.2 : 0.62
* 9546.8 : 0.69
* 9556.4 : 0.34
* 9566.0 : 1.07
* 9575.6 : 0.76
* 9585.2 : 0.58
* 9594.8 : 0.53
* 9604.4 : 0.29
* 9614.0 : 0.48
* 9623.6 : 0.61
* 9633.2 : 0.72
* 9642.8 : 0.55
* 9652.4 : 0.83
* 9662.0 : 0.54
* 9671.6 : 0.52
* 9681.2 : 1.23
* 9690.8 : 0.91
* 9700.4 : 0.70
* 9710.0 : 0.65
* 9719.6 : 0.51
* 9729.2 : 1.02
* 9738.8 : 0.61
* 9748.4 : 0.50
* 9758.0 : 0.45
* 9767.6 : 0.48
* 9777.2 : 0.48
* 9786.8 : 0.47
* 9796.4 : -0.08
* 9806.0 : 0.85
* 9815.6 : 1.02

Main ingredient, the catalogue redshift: 0.150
